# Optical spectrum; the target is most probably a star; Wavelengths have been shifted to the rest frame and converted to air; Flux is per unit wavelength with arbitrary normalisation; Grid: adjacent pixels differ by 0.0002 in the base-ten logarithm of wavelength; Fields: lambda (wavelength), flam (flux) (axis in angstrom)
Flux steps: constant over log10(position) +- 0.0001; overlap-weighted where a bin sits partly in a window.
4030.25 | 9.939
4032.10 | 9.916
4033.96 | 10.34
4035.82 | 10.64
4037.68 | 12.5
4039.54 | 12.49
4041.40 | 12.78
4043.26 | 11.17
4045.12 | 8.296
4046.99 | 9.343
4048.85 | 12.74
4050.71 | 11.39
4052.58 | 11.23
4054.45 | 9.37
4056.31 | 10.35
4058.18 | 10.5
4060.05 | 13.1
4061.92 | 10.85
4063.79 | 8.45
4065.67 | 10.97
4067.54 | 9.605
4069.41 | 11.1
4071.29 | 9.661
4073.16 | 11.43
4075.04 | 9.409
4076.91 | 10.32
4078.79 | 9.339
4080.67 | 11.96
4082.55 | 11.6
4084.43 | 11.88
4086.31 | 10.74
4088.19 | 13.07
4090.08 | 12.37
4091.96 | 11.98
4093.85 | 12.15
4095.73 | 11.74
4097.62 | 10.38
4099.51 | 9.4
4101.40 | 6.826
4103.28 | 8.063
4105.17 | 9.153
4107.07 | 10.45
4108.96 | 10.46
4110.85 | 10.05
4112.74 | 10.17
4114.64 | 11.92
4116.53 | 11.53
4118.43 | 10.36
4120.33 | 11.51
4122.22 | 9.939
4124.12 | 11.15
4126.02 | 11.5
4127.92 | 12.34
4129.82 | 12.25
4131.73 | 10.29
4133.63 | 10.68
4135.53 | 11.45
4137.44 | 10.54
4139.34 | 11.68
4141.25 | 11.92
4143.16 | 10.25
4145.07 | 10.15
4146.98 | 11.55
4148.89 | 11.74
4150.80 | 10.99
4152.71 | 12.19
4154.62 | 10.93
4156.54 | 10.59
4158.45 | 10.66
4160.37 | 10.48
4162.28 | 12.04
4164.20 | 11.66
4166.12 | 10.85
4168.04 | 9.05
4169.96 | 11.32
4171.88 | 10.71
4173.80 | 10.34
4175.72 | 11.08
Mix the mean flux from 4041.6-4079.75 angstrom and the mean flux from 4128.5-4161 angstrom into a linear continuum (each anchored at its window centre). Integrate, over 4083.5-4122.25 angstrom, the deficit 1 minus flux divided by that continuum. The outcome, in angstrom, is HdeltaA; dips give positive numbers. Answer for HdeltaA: 0.34 angstrom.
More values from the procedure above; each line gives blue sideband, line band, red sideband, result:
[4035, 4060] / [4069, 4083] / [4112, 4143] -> 0.70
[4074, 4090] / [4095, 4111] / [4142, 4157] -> 2.21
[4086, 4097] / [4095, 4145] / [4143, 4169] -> 4.04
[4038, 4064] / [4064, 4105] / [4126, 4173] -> 1.55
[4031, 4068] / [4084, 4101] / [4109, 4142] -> -0.59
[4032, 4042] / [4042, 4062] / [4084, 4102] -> 1.09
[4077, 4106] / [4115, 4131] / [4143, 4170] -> -0.73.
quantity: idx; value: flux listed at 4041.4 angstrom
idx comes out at 12.78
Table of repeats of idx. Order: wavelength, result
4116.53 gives 11.53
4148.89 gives 11.74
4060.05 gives 13.1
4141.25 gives 11.92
